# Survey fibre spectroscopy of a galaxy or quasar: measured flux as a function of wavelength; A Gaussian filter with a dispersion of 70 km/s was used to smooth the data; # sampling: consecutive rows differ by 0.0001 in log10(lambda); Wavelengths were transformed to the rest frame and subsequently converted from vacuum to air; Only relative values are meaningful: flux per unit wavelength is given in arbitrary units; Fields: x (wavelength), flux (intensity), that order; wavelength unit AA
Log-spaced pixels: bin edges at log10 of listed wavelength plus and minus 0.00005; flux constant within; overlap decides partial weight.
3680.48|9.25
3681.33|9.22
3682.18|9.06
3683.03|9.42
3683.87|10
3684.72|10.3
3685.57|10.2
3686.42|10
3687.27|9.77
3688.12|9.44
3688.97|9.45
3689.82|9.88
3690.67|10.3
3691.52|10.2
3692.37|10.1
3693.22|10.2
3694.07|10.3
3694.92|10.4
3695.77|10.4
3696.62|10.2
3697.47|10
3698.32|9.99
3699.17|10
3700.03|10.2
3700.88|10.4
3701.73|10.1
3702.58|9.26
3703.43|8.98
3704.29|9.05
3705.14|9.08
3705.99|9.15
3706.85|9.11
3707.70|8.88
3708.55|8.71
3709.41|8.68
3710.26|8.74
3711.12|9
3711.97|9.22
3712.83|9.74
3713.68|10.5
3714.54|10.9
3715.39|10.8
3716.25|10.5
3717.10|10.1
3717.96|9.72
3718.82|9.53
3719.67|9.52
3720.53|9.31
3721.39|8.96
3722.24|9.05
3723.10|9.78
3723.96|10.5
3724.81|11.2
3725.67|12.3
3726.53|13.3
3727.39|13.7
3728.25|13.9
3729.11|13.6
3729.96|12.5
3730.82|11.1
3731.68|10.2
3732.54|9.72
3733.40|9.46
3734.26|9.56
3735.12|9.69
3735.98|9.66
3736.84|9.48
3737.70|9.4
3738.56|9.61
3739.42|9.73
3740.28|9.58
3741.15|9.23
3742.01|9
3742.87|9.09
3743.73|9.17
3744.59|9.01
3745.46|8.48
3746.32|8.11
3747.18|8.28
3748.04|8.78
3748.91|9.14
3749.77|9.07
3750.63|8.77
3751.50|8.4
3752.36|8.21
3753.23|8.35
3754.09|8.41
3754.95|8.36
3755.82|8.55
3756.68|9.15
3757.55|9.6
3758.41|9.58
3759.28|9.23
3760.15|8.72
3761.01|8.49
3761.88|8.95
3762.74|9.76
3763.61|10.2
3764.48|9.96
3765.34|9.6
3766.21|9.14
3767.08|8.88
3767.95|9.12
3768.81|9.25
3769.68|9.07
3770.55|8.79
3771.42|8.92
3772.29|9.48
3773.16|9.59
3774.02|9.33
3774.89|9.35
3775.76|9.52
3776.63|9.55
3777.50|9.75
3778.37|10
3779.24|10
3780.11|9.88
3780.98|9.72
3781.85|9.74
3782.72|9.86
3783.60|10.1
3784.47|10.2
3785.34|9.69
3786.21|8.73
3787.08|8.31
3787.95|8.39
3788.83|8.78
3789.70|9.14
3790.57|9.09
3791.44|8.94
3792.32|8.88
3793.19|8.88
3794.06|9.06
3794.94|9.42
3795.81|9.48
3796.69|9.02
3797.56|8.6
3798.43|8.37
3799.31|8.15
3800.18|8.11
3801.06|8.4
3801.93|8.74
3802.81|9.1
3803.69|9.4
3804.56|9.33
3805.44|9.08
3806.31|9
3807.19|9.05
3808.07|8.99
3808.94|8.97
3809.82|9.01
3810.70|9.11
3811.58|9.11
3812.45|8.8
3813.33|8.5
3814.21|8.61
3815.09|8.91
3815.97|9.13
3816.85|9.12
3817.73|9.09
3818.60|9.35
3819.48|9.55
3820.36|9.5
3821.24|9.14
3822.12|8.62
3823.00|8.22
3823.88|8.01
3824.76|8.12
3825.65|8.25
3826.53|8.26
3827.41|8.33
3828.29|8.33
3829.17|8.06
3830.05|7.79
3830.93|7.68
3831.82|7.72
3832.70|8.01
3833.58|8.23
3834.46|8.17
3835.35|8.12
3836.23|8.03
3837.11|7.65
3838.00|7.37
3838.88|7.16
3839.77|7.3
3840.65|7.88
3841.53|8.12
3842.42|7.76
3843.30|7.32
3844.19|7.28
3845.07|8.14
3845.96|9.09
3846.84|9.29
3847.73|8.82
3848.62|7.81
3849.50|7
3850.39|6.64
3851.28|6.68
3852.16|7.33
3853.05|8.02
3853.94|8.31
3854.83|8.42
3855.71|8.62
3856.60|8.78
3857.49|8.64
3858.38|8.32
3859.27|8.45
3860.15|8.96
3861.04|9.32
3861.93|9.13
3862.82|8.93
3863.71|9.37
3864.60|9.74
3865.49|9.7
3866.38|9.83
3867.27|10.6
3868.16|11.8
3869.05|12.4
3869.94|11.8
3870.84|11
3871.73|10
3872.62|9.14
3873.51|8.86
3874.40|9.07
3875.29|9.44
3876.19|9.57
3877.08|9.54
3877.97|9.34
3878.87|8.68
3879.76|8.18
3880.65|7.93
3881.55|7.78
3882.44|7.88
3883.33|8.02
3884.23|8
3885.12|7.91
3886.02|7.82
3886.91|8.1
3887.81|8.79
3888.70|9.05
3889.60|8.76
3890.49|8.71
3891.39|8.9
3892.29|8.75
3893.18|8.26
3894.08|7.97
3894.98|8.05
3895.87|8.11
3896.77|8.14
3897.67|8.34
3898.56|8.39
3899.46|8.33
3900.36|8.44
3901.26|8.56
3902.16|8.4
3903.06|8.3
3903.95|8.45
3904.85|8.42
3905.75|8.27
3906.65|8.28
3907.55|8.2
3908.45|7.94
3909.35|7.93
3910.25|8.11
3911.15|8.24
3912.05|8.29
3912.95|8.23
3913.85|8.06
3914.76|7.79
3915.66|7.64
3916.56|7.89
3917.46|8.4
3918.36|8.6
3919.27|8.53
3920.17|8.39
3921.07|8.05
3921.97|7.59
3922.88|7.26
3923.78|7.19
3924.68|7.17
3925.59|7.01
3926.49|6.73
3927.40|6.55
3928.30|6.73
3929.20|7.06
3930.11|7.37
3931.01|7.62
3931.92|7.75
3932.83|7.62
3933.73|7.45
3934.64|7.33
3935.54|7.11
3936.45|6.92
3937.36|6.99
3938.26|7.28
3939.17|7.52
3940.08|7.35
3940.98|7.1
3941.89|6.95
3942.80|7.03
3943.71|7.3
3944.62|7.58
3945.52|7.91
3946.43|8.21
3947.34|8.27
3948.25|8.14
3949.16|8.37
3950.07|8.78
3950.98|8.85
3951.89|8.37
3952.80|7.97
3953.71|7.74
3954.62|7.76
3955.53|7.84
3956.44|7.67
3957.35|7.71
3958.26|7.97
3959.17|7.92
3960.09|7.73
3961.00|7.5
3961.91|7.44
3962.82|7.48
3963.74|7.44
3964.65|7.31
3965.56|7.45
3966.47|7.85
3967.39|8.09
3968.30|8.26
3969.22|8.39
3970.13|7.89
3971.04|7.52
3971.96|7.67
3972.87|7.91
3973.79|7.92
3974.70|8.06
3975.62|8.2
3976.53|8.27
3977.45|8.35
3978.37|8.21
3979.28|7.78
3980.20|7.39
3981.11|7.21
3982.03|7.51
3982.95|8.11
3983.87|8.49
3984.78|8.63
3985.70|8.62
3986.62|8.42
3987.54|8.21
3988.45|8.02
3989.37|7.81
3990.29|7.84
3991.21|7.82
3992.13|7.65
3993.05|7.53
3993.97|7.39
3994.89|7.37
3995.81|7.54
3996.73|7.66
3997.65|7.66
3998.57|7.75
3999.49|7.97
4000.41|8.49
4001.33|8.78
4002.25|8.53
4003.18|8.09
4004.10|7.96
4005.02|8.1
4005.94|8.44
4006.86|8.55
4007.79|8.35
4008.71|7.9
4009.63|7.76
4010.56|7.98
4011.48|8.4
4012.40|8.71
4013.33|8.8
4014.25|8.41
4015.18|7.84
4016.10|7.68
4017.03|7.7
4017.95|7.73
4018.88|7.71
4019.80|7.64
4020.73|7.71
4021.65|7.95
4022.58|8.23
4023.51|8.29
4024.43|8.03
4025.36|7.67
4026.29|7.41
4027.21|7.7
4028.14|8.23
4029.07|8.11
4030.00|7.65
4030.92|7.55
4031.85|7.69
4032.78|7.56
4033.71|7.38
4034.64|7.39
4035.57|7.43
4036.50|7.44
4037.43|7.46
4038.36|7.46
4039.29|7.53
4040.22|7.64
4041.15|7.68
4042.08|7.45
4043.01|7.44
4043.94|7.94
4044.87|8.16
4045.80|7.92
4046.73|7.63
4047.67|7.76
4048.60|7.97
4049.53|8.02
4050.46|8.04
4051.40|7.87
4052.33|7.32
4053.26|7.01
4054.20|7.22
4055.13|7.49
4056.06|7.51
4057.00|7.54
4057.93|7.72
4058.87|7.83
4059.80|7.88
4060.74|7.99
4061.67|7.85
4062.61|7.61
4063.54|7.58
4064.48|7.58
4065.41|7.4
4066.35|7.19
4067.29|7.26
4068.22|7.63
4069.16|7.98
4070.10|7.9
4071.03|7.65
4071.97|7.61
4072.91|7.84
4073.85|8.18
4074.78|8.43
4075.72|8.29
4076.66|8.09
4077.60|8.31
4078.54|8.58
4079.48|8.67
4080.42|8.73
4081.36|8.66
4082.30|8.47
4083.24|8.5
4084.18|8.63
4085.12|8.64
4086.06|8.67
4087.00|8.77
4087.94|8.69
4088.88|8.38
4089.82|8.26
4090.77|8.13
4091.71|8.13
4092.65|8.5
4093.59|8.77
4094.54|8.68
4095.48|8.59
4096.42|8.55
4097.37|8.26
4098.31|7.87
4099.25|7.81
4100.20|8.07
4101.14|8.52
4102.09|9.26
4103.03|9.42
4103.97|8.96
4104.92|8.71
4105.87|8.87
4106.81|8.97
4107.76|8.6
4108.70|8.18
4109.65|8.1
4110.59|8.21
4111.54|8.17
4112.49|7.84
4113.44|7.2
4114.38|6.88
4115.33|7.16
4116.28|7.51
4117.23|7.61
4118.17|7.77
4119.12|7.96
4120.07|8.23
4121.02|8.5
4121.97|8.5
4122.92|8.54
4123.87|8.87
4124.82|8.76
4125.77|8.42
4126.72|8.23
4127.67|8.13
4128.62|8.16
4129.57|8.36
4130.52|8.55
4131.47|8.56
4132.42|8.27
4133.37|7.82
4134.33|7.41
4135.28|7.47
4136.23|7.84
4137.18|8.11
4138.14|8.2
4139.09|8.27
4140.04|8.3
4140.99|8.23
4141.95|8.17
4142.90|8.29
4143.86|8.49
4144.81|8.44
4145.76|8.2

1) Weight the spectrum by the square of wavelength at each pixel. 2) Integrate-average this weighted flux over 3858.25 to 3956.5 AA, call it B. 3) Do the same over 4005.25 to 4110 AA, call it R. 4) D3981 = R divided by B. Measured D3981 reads 1.04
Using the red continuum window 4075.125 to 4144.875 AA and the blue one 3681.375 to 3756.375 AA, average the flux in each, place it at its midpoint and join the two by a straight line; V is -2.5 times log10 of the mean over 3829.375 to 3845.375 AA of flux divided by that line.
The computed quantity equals 0.20 mag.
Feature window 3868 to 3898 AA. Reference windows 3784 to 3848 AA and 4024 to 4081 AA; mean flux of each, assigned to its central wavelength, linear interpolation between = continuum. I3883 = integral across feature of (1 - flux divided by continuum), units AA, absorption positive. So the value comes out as -2.00 AA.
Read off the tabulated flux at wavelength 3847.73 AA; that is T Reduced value 8.82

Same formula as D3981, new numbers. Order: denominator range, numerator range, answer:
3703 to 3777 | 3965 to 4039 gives 0.95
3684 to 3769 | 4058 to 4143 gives 1.02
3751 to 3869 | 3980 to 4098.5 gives 1.02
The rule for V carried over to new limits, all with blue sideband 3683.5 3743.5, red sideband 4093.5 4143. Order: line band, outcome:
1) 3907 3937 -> 0.19 mag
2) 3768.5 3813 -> 0.06 mag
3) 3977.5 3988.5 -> 0.10 mag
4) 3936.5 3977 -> 0.15 mag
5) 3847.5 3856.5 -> 0.21 mag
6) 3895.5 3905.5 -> 0.11 mag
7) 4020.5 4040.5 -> 0.12 mag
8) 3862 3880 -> -0.06 mag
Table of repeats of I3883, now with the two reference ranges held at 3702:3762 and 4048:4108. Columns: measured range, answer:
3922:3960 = 5.2 AA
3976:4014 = 2.1 AA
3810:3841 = 2.9 AA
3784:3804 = 1.0 AA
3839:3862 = 2.6 AA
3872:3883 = 0.3 AA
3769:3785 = -0.3 AA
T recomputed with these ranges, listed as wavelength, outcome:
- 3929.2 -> 7.06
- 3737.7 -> 9.4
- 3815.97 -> 9.13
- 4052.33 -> 7.32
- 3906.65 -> 8.28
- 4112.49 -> 7.84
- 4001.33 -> 8.78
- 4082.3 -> 8.47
